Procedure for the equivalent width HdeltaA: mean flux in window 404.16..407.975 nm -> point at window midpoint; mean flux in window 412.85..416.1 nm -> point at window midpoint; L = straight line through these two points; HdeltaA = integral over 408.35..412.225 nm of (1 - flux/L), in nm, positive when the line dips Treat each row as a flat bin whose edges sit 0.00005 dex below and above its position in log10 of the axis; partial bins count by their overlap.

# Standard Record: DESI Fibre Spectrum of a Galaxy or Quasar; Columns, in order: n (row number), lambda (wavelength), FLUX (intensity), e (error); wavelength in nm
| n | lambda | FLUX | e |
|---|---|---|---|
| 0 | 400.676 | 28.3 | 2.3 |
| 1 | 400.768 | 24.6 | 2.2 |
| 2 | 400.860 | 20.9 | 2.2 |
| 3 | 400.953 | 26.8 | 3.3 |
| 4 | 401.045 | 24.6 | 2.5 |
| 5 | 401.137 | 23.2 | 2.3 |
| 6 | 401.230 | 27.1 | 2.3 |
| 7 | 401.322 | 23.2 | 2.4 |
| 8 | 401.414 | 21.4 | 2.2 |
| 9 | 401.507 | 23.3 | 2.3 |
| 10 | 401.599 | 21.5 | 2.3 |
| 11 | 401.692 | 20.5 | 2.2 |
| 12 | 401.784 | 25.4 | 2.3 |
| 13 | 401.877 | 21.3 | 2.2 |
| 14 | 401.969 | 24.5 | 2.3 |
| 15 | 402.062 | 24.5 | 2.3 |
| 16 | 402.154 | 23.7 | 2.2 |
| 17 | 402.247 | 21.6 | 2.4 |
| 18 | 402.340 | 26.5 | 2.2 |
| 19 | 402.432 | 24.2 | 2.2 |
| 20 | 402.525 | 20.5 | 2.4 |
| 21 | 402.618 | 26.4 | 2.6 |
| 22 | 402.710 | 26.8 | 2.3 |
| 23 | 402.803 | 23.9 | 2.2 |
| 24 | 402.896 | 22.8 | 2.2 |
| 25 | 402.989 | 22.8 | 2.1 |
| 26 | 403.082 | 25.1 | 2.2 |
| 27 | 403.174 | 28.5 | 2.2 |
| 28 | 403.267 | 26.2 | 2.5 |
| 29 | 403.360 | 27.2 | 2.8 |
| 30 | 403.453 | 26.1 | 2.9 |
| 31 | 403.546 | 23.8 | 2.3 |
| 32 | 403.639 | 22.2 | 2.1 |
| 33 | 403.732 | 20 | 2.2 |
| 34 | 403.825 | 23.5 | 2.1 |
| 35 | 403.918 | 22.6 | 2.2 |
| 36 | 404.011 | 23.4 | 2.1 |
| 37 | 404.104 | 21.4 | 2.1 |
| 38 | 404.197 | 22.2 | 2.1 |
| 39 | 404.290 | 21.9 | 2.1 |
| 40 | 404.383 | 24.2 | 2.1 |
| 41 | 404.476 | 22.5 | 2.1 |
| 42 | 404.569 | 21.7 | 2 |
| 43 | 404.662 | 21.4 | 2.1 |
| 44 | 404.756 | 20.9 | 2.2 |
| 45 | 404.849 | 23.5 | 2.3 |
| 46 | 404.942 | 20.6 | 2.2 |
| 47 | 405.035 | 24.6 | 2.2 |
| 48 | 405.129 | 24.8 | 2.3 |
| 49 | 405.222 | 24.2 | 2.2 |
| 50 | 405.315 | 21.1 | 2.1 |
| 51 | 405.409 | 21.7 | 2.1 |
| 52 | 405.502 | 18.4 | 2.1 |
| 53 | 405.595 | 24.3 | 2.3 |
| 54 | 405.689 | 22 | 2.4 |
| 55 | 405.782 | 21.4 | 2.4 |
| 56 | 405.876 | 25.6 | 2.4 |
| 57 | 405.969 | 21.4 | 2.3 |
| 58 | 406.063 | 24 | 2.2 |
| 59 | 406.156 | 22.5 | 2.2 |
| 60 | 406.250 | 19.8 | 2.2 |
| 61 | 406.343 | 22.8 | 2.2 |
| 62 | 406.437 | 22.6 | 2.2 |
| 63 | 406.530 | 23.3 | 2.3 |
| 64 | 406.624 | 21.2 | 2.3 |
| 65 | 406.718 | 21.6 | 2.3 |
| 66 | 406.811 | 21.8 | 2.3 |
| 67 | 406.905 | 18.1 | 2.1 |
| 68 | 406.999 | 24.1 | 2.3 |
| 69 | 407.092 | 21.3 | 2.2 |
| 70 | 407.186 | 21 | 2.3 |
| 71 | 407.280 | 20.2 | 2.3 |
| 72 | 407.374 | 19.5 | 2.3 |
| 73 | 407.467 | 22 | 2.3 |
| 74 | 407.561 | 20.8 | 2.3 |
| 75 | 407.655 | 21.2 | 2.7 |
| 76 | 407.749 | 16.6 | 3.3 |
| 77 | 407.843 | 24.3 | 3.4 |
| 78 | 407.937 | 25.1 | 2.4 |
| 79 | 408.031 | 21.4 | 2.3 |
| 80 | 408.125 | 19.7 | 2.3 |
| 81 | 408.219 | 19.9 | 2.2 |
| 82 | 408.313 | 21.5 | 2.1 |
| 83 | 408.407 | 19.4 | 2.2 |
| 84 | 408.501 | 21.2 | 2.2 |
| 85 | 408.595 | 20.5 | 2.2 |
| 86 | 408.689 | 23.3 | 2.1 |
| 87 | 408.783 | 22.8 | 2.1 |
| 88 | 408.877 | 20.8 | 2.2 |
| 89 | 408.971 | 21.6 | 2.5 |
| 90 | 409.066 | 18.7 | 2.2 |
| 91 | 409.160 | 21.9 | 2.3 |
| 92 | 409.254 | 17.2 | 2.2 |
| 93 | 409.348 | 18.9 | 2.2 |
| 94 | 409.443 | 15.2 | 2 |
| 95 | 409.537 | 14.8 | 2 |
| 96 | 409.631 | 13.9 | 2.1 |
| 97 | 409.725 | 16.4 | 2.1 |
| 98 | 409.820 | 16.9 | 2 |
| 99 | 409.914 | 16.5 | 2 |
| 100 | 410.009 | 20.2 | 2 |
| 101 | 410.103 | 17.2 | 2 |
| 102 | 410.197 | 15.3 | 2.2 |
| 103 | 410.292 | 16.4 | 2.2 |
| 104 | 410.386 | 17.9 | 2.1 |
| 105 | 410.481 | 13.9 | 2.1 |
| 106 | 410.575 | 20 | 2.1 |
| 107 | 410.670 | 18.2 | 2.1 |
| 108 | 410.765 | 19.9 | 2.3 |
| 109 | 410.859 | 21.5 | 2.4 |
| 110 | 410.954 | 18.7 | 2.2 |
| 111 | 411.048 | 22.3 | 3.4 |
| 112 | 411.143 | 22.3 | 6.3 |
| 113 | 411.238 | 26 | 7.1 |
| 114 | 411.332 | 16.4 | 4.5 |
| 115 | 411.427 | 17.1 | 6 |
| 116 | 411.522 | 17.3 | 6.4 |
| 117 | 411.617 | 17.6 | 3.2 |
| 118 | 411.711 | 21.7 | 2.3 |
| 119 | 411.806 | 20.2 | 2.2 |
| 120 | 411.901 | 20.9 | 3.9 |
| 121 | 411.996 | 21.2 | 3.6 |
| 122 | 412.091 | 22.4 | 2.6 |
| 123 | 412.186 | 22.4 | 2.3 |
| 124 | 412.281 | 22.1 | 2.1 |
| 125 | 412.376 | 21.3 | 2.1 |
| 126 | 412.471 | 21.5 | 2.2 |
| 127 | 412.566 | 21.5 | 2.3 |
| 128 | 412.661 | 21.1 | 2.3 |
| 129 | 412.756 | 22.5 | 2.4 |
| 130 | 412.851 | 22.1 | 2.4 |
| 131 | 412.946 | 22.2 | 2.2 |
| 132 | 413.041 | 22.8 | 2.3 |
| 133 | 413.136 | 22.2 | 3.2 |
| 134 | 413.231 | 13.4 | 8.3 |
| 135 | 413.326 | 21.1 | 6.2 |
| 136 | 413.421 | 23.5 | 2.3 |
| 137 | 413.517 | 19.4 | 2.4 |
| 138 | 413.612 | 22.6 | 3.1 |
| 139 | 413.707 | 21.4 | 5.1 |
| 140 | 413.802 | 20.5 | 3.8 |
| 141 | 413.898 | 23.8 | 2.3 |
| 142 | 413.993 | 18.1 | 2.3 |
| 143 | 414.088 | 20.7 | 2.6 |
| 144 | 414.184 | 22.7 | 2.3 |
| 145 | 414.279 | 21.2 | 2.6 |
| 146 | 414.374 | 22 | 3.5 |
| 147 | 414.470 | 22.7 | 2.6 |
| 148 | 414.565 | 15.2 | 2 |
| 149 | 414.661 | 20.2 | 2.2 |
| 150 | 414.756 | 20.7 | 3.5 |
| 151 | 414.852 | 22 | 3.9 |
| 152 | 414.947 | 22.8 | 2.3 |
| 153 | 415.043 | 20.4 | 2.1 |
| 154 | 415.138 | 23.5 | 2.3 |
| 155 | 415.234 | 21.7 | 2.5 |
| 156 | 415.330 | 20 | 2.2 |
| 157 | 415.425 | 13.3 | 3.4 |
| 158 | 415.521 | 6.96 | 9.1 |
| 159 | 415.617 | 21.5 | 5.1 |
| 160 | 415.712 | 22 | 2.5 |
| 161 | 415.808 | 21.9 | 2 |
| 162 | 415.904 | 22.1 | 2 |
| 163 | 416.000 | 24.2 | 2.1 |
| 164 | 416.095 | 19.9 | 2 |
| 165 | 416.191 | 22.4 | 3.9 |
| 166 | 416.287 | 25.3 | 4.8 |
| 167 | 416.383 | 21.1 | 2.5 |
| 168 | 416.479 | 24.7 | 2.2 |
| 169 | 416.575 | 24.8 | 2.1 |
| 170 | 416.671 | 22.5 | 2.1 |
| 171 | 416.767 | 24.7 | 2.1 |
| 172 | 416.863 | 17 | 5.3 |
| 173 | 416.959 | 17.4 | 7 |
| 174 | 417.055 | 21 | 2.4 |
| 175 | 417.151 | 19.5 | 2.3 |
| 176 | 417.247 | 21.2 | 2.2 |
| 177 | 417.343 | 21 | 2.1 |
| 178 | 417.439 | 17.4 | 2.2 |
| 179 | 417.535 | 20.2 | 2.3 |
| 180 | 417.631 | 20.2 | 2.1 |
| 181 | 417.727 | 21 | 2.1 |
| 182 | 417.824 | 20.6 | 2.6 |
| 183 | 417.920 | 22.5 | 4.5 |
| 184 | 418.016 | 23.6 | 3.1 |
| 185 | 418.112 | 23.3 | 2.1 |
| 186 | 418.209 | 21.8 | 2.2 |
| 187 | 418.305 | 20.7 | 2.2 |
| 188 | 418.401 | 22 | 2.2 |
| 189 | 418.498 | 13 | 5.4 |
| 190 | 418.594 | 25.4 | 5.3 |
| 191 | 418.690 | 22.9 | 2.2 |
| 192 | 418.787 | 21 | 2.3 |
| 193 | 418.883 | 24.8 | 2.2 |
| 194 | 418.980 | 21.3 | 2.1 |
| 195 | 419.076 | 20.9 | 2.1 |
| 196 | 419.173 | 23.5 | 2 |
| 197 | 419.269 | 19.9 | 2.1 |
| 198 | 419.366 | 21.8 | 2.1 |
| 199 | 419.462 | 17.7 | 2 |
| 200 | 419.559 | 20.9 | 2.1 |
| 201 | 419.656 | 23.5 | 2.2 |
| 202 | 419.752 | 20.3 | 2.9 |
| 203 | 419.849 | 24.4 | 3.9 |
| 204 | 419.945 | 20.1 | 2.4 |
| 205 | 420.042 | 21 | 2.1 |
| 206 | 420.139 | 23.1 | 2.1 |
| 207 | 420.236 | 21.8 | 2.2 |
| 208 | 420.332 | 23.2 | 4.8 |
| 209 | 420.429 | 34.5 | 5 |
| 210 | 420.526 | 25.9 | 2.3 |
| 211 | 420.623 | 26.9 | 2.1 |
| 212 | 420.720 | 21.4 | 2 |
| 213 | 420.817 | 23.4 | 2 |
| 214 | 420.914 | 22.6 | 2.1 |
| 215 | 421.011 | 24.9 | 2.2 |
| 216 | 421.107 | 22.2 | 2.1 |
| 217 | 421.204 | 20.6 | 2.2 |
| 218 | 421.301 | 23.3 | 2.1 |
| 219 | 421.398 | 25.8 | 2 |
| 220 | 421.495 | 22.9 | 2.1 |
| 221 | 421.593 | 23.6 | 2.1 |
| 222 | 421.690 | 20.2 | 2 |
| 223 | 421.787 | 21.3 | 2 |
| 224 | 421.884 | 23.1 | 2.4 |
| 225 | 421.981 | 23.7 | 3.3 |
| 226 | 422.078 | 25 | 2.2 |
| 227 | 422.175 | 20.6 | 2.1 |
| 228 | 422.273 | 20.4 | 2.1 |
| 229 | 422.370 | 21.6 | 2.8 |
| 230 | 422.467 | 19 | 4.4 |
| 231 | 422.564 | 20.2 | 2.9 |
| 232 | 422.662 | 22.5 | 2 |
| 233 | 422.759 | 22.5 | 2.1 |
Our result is 0.38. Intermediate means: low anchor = 22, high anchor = 20.6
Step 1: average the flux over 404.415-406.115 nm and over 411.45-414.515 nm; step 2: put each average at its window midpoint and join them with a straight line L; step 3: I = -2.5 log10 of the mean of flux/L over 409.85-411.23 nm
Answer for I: 0.15 mag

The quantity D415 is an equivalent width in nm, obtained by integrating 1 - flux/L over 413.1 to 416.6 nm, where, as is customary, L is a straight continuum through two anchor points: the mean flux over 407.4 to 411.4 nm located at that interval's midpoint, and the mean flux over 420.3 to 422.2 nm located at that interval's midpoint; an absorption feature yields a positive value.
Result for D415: 0.10 nm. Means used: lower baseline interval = 19.5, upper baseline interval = 23.8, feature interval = 20.8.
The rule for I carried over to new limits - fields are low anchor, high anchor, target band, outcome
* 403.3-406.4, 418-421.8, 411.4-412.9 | 0.09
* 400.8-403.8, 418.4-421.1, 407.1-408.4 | 0.13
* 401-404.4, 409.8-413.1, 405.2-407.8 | 0.03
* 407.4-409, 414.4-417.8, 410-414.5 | 0.03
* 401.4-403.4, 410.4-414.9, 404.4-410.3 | 0.08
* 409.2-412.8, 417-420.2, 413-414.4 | -0.06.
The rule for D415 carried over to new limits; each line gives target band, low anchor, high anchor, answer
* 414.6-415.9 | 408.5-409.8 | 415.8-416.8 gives 0.15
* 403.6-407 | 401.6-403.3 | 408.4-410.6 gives -0.08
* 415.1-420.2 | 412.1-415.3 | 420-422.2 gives 0.31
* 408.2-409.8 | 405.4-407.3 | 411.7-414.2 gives 0.18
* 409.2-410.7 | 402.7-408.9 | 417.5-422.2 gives 0.37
